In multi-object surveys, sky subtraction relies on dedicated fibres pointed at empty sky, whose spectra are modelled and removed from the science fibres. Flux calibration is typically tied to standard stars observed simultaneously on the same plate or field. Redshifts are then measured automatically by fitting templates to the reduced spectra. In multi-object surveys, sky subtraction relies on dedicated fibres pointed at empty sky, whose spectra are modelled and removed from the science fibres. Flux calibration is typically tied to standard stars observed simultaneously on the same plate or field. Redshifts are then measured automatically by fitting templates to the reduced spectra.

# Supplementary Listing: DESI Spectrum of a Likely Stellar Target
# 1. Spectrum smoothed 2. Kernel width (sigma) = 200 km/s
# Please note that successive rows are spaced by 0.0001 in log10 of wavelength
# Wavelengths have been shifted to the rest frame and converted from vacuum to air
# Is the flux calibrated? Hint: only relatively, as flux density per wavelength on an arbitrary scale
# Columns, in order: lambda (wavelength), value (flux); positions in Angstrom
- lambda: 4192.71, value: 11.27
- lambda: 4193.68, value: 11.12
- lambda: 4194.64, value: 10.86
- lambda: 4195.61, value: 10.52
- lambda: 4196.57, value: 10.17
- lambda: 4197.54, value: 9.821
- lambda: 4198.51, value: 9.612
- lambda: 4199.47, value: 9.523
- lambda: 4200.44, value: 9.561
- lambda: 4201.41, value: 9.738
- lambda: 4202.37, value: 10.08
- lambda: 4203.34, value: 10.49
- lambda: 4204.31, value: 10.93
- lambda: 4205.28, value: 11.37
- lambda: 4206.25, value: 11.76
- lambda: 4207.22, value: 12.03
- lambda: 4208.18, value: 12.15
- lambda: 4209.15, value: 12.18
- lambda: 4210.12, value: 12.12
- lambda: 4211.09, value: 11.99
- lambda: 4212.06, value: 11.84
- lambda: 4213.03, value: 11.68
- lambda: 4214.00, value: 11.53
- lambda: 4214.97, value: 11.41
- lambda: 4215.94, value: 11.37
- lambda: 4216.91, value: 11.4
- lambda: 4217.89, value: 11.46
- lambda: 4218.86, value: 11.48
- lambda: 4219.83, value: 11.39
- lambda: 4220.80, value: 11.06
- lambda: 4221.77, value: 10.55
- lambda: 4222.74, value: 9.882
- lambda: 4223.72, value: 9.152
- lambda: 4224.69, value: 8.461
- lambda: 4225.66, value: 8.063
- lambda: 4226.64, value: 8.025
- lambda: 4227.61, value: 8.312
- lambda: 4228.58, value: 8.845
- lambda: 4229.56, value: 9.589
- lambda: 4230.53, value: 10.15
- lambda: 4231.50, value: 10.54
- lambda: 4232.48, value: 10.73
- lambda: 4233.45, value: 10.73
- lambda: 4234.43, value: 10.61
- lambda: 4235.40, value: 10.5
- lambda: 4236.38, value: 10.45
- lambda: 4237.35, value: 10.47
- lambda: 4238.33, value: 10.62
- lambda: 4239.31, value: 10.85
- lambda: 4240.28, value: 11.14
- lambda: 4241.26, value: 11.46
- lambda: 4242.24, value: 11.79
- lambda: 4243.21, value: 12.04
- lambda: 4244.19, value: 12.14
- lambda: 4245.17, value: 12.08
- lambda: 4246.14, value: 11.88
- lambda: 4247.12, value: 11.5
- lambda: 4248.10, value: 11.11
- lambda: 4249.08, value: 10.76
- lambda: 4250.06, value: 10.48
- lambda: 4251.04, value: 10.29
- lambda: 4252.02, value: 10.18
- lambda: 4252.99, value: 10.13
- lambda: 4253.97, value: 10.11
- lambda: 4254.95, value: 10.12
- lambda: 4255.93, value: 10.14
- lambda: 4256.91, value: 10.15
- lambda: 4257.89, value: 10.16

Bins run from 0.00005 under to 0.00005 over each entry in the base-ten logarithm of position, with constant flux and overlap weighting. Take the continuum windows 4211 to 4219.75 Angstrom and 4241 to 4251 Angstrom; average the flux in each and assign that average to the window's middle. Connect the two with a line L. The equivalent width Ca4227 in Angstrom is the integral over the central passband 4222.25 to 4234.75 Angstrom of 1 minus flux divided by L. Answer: 2.2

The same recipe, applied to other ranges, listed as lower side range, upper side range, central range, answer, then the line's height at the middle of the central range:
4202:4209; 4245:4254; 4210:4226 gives 0.5 Angstrom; 11.2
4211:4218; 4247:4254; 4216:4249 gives 1.4 Angstrom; 11.1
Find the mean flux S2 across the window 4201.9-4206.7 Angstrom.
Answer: 10.9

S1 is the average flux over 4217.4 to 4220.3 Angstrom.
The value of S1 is 11.4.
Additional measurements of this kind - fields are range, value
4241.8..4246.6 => 12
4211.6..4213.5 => 11.8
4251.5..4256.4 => 10.2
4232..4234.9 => 10.7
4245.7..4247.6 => 11.7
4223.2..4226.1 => 8.57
